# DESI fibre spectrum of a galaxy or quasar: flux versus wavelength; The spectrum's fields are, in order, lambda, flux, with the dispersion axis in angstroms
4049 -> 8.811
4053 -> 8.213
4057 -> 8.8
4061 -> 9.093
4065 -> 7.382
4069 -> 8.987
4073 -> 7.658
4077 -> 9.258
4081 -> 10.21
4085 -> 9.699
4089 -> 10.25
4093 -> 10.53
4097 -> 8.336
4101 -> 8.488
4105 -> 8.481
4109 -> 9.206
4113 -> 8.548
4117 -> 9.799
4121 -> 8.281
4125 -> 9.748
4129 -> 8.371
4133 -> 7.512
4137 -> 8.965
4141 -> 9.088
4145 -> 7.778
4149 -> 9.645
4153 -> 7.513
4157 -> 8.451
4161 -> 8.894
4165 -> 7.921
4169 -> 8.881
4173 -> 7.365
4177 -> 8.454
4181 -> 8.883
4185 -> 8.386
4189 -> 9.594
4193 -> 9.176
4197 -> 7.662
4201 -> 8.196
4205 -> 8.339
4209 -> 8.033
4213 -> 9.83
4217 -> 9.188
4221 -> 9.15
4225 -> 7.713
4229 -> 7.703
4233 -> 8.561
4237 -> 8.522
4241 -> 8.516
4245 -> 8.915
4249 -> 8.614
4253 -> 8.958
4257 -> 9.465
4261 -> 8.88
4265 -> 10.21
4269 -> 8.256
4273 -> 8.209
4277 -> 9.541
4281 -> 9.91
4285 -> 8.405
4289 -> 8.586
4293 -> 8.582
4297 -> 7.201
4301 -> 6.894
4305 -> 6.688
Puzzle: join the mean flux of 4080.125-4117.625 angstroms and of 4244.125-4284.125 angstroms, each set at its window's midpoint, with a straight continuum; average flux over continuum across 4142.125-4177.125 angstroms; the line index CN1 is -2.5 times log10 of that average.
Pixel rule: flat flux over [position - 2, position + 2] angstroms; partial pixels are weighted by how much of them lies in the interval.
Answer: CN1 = 0.11 mag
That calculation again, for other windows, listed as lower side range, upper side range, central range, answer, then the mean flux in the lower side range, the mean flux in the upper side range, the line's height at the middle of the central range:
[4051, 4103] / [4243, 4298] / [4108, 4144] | 0.02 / 8.99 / 8.87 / 8.96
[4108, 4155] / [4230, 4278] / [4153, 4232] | 0.04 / 8.69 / 8.85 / 8.77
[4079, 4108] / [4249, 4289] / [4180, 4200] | 0.06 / 9.42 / 9.04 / 9.21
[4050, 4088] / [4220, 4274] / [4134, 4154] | 0.02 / 8.85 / 8.69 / 8.78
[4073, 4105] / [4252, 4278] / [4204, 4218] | 0.04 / 9.36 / 9.06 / 9.15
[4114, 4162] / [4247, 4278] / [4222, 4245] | 0.08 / 8.66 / 9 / 8.92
